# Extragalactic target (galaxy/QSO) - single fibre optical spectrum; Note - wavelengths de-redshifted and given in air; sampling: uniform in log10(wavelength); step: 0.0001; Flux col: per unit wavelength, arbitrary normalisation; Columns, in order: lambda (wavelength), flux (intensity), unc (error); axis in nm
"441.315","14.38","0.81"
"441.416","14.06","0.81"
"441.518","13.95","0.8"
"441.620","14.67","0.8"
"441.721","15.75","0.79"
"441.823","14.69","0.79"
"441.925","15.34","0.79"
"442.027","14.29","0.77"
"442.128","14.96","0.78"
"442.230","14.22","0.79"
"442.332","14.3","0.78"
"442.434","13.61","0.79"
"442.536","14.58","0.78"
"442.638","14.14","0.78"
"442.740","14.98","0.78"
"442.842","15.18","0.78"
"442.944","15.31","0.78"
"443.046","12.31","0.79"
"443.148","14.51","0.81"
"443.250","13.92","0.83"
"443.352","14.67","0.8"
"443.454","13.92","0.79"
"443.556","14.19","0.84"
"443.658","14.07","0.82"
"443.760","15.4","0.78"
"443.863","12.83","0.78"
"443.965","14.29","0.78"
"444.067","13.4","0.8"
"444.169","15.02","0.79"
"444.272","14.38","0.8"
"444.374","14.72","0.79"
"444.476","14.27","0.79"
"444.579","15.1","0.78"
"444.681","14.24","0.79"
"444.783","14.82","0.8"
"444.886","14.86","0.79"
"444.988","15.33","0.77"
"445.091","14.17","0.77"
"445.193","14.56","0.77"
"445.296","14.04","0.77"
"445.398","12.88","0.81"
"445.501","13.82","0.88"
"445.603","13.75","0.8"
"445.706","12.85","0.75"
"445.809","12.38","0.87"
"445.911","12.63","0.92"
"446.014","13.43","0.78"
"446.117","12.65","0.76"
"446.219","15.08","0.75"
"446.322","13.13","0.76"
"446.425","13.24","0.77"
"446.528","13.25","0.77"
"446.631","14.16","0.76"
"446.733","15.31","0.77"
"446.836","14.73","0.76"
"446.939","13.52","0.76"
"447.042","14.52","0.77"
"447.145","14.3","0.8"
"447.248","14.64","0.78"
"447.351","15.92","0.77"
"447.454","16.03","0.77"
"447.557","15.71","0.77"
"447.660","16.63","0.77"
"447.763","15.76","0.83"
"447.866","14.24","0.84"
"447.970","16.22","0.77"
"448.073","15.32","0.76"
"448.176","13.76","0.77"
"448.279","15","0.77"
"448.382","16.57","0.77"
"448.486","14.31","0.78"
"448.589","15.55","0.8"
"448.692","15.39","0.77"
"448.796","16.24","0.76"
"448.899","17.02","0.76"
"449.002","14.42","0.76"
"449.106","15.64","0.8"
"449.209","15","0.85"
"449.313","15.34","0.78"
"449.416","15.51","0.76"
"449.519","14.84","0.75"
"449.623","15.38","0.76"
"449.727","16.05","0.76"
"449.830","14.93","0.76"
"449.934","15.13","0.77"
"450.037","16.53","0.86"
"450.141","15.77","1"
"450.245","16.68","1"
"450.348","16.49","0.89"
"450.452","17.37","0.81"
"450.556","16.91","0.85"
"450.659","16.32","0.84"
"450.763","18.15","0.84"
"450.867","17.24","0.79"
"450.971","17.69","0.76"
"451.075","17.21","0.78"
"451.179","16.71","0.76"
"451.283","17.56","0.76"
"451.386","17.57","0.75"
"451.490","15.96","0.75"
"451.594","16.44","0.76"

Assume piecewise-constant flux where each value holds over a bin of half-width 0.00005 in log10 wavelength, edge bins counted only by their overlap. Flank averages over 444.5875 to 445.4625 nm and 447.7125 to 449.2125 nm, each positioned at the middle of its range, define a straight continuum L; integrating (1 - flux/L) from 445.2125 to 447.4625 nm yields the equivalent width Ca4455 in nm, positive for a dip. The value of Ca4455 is 0.13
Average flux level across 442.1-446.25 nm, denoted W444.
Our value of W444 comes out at 14.1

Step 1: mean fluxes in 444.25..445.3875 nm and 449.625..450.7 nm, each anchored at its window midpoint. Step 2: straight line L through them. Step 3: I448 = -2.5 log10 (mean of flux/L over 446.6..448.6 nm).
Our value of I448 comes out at 0.02 mag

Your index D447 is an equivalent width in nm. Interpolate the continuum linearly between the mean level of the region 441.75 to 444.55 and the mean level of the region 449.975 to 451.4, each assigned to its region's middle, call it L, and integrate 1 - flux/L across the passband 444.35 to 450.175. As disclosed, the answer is 0.39 nm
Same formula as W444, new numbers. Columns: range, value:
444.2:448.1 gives 14.4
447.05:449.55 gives 15.4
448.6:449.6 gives 15.5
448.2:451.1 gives 16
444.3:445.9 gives 14.1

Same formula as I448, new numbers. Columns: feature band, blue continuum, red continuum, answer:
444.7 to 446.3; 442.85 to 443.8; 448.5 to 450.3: 0.071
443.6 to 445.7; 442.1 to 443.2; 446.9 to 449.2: 0.033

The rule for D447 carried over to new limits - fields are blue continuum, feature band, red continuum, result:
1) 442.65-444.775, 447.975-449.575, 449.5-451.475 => 0.07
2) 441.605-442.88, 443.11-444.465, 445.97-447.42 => 0.02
